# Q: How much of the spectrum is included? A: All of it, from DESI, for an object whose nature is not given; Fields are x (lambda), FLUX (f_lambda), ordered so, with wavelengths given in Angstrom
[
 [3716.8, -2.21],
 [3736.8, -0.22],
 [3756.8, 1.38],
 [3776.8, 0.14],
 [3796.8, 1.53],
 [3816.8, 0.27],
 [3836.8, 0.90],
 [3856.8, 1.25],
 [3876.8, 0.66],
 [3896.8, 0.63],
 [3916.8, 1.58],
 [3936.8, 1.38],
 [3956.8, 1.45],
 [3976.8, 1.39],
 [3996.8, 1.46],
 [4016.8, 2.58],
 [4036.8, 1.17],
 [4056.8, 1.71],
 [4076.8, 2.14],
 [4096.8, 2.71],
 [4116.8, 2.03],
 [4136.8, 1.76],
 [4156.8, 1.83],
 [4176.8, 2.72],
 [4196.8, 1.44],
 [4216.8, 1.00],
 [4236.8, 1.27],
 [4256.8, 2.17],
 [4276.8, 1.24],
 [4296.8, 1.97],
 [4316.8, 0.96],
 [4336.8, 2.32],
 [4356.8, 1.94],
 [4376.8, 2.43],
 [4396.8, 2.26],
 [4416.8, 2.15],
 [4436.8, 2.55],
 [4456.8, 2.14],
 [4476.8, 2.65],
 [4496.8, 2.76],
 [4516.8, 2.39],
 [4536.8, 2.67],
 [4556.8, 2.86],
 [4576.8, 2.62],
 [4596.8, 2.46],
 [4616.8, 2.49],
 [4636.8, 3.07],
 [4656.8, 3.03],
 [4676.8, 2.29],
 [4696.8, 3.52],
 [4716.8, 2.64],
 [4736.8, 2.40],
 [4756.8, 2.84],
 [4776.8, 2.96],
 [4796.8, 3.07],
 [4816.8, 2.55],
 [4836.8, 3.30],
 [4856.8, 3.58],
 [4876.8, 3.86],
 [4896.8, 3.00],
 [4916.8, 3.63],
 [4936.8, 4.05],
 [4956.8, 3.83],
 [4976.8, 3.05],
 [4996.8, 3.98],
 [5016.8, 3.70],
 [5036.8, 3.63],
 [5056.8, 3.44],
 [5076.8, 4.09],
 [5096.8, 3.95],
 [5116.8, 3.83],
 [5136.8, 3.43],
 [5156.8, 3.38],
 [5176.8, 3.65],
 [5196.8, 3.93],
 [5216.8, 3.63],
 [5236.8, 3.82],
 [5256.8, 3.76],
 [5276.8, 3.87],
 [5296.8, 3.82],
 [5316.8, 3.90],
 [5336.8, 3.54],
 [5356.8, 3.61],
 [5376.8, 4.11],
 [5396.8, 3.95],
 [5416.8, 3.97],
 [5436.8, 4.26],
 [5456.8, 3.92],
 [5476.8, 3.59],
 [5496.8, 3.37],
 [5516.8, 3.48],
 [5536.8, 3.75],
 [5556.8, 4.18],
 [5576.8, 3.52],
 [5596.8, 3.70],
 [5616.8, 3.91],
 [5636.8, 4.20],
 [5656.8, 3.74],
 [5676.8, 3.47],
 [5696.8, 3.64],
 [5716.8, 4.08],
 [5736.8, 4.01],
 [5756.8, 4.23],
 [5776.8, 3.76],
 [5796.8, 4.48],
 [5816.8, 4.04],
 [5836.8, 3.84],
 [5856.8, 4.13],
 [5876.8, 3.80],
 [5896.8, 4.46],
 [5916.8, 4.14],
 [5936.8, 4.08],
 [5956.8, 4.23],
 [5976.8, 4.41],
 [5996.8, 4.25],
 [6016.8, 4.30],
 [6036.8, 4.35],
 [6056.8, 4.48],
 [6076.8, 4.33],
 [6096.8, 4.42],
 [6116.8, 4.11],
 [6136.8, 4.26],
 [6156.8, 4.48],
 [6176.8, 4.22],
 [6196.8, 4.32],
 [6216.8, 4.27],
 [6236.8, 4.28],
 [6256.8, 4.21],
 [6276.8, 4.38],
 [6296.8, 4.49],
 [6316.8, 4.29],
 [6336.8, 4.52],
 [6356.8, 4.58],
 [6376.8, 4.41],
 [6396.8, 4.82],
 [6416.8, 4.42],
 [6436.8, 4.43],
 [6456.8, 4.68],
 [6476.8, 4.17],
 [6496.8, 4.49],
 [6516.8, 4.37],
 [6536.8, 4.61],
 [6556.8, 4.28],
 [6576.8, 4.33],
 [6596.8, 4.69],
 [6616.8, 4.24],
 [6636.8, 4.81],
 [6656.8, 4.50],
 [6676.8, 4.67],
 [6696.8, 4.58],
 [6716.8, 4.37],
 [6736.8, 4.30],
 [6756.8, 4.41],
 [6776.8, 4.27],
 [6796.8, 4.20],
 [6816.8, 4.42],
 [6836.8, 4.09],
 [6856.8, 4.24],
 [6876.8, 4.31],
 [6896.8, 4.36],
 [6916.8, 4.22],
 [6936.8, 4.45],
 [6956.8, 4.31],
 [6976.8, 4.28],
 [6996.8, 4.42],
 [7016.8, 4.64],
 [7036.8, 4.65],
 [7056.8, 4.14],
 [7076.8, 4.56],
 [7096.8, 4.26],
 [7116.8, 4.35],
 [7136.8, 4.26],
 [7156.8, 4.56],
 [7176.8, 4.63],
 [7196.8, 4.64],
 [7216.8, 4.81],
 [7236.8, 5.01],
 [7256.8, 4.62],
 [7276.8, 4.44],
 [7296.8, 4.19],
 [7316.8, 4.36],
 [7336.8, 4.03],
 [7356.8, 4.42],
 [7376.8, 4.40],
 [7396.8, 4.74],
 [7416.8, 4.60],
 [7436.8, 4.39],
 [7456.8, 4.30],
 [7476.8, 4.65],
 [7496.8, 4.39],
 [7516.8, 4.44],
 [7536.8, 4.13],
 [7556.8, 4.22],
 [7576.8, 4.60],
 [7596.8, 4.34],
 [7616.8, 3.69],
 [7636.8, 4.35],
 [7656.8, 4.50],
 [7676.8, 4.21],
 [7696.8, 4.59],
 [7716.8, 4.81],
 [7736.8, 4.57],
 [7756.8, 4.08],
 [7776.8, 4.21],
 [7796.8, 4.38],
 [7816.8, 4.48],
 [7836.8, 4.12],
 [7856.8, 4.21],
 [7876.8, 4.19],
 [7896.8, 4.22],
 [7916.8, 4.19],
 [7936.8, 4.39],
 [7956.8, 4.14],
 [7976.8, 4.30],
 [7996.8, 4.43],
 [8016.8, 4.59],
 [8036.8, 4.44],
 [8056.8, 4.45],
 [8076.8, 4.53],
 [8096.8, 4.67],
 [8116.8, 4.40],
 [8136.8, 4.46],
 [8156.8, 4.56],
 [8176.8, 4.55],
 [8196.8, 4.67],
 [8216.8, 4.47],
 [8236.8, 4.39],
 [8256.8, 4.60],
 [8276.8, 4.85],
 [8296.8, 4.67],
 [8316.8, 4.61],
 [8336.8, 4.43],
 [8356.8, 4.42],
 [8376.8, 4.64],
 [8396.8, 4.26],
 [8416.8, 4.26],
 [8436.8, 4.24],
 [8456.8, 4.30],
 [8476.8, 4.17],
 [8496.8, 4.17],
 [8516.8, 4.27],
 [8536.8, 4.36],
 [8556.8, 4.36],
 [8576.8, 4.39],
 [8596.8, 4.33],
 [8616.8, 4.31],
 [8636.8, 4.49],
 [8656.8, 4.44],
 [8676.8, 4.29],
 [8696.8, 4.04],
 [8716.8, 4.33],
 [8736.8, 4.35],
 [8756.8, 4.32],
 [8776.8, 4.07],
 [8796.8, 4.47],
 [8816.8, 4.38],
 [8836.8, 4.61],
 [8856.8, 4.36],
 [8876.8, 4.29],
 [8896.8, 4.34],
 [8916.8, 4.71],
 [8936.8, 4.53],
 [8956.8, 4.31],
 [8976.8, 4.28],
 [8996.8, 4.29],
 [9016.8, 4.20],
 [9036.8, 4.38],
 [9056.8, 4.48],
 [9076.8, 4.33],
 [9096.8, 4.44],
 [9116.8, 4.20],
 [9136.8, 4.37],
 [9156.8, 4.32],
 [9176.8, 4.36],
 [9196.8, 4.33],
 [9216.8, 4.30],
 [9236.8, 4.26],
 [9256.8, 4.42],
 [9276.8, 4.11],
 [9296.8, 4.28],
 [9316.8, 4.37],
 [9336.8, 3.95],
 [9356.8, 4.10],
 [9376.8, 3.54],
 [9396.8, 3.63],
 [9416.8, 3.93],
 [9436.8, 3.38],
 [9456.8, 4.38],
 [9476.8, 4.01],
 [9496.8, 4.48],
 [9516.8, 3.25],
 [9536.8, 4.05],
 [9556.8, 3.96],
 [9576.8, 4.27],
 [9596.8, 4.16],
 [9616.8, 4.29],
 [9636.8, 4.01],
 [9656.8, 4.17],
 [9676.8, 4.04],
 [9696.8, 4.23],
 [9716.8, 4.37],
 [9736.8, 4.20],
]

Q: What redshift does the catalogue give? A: 0.099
